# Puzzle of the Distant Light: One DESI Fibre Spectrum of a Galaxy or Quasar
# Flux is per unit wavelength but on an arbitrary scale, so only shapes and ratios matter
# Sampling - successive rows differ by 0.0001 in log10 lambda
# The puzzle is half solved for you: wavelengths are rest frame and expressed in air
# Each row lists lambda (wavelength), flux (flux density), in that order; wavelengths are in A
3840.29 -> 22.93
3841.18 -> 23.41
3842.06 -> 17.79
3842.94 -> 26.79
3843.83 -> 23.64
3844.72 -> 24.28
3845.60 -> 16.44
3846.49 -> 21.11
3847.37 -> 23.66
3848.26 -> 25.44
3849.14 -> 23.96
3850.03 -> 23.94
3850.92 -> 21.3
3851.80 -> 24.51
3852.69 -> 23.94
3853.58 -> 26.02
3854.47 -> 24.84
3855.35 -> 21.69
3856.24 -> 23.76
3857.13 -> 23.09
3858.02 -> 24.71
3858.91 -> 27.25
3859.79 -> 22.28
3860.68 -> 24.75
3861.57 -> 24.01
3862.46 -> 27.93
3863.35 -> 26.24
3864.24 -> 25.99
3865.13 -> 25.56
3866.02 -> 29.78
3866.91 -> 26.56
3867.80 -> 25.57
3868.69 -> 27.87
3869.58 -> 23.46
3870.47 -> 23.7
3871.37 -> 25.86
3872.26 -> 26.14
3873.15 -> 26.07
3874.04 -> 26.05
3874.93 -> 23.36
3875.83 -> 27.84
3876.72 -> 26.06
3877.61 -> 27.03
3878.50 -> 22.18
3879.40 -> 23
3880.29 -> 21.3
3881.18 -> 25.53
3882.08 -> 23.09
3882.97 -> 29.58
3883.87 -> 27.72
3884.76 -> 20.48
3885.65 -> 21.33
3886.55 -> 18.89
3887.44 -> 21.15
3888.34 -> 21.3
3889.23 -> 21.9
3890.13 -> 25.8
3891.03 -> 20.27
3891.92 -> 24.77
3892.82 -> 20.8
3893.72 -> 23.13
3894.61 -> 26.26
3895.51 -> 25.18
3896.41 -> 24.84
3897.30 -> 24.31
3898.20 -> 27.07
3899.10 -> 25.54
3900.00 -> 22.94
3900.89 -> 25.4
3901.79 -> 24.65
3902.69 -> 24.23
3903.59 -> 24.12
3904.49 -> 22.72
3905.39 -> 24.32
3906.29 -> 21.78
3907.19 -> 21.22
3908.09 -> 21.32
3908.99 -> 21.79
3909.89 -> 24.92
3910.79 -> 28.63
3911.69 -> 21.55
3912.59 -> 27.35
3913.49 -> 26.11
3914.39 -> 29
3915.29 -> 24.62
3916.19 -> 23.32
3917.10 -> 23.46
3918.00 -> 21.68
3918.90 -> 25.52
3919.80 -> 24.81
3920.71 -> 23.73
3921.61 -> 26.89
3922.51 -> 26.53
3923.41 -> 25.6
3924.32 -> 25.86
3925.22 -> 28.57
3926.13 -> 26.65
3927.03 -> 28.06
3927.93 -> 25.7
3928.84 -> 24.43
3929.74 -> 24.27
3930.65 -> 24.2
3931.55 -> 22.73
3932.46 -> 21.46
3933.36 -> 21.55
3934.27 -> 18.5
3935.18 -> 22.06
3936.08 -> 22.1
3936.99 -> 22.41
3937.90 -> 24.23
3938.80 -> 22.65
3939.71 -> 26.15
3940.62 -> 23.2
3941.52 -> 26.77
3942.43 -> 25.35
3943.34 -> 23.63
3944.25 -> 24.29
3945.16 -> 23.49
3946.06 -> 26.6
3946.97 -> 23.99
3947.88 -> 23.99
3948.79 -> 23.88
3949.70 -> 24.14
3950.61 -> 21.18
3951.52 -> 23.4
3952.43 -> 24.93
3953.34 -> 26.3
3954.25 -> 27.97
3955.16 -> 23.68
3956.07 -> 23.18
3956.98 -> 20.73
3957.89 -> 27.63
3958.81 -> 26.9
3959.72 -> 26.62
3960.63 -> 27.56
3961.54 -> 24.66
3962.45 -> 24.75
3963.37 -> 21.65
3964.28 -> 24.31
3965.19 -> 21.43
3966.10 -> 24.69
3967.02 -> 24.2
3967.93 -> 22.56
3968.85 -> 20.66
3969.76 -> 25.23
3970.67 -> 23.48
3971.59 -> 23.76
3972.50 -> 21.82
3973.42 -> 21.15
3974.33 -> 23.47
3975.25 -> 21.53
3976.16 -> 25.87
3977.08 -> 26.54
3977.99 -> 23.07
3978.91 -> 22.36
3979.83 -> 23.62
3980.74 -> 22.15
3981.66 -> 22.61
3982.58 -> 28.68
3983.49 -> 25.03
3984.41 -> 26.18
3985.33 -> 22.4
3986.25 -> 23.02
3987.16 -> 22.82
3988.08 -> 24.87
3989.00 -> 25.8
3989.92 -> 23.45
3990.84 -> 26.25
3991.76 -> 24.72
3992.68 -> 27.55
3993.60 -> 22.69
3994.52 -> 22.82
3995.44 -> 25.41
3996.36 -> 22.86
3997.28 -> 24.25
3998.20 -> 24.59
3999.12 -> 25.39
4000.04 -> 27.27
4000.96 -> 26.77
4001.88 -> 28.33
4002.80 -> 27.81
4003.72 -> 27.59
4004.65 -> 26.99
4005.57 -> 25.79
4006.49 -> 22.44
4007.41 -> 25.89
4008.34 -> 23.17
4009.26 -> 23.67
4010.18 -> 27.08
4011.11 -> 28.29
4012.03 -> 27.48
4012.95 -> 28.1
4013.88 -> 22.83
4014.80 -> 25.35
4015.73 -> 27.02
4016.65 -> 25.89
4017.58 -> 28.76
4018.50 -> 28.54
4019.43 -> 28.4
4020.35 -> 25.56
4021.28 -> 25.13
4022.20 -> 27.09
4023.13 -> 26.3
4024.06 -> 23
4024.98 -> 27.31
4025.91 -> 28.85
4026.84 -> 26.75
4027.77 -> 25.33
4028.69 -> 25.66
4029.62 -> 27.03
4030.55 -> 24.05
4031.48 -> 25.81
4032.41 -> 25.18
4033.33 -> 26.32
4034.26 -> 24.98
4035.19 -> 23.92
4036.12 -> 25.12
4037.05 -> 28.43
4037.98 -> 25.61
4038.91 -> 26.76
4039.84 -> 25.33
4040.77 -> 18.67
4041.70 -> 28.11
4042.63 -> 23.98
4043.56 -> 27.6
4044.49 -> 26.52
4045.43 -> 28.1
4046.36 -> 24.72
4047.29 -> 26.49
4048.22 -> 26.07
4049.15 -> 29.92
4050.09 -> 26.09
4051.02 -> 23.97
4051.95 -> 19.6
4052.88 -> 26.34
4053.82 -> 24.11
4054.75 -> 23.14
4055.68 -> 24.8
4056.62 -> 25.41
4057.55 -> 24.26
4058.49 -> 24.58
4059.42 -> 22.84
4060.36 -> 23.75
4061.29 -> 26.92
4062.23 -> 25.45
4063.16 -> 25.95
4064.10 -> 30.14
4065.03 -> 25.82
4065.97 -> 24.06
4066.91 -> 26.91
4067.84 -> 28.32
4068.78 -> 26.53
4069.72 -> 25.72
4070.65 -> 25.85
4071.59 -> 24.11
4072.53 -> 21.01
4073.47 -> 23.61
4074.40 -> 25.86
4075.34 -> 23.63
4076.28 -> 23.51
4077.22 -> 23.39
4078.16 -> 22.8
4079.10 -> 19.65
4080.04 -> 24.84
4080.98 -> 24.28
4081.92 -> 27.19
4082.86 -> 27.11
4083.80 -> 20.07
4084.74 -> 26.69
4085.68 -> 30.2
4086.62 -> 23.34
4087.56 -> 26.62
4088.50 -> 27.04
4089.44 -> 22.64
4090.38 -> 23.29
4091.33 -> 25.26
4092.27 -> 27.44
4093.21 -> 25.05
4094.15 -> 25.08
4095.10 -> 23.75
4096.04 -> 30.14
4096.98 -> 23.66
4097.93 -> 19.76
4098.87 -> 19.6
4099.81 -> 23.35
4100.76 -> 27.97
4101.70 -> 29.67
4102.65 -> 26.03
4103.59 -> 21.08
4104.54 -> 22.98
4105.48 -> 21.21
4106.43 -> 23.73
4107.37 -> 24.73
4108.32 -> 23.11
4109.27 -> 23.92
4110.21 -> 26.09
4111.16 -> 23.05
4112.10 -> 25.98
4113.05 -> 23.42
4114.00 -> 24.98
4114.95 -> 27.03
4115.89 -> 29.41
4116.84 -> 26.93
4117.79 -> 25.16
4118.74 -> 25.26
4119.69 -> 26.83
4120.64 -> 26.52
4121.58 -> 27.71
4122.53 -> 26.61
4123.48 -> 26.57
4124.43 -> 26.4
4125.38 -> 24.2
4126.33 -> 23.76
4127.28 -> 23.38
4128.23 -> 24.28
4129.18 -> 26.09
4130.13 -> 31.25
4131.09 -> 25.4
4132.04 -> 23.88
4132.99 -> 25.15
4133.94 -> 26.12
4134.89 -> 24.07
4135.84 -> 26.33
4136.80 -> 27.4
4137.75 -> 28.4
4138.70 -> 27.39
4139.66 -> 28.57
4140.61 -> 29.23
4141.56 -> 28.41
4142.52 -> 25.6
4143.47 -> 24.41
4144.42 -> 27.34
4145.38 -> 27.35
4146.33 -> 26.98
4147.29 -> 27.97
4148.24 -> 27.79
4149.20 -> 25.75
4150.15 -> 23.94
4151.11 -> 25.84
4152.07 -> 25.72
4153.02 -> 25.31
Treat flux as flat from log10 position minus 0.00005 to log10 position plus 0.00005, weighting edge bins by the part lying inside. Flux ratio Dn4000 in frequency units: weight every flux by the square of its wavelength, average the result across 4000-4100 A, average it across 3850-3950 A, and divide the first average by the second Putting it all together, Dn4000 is 1.1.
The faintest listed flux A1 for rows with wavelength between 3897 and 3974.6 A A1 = 18.5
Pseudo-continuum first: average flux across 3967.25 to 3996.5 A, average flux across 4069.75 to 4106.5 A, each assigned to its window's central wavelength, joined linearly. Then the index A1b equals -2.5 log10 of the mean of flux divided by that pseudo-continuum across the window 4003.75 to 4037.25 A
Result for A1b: -0.08 mag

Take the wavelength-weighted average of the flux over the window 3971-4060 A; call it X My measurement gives 25.3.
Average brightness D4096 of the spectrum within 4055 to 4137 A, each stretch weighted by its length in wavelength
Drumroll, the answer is 25.1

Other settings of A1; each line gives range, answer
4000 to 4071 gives 18.67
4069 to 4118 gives 19.6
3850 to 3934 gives 18.89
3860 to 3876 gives 23.36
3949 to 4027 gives 20.66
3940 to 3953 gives 21.18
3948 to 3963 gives 20.73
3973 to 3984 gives 21.15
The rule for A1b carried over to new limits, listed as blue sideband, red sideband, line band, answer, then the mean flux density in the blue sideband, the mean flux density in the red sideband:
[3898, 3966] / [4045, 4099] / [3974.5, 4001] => 0.007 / 24.4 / 25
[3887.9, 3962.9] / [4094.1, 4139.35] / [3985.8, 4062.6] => -0.031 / 24.3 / 25.3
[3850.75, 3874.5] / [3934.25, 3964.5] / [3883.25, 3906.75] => 0.059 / 25.2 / 24.3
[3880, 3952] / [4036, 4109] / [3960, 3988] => 0.029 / 24.1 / 24.9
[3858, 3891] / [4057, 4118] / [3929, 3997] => 0.038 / 24.7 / 24.9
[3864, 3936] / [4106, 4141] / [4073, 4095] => 0.040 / 24.4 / 25.9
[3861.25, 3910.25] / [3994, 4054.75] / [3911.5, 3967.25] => 0.019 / 24.4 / 25.8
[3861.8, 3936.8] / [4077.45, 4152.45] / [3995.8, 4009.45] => -0.027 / 24.5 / 25.5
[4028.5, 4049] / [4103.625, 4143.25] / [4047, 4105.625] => 0.036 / 25.7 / 25.7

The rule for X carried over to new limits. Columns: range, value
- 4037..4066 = 25.4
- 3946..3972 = 24.2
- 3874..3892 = 23.7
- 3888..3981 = 24.1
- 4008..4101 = 25.4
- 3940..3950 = 24.5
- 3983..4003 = 25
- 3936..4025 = 24.8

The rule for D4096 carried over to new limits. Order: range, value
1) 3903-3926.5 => 24.7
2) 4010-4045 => 26.1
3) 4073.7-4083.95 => 24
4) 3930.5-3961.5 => 24.1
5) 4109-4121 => 25.8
